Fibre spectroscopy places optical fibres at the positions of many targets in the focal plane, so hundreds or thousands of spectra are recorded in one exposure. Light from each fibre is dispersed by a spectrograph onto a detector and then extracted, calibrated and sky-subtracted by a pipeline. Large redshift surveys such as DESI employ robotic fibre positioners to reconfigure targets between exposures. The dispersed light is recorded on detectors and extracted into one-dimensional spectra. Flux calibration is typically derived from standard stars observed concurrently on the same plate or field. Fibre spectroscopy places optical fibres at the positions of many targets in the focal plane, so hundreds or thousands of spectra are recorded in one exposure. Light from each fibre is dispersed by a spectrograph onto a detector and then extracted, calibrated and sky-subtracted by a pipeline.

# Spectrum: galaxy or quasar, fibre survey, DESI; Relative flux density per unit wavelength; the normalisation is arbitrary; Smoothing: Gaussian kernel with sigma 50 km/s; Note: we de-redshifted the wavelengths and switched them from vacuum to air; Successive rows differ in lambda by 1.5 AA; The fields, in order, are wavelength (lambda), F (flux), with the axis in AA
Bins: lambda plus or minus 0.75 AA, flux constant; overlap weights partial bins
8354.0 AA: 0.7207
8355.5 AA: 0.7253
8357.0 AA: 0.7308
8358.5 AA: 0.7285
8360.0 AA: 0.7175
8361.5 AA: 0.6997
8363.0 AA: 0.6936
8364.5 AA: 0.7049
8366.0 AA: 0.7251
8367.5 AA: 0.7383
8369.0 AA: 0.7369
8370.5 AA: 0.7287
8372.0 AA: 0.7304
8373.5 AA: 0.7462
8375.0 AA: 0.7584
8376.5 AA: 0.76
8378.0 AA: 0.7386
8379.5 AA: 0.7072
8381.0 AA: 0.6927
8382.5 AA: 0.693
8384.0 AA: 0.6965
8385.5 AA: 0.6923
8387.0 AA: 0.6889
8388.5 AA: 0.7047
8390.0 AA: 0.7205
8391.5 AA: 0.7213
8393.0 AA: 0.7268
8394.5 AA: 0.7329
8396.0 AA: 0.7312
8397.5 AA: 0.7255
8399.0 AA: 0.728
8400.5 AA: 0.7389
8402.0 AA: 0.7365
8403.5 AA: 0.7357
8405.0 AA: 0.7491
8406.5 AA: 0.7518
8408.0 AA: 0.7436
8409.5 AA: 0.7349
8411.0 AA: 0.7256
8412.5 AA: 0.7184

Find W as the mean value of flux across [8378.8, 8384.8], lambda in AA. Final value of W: 0.697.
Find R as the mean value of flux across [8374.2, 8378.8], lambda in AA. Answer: 0.752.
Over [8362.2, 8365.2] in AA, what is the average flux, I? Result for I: 0.699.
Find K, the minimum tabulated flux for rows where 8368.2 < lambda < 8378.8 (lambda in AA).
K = 0.7287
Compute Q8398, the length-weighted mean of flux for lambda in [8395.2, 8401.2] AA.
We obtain 0.731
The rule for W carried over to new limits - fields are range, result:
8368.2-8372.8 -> 0.732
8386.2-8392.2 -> 0.709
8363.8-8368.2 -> 0.723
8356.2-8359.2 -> 0.73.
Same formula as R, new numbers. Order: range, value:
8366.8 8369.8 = 0.737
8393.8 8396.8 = 0.732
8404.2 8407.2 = 0.75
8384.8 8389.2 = 0.695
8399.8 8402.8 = 0.738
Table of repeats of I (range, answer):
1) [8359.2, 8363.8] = 0.704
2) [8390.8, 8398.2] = 0.728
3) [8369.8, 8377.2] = 0.745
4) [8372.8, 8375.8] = 0.753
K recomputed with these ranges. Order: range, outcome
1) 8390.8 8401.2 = 0.7213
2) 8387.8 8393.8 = 0.7047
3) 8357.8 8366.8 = 0.6936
